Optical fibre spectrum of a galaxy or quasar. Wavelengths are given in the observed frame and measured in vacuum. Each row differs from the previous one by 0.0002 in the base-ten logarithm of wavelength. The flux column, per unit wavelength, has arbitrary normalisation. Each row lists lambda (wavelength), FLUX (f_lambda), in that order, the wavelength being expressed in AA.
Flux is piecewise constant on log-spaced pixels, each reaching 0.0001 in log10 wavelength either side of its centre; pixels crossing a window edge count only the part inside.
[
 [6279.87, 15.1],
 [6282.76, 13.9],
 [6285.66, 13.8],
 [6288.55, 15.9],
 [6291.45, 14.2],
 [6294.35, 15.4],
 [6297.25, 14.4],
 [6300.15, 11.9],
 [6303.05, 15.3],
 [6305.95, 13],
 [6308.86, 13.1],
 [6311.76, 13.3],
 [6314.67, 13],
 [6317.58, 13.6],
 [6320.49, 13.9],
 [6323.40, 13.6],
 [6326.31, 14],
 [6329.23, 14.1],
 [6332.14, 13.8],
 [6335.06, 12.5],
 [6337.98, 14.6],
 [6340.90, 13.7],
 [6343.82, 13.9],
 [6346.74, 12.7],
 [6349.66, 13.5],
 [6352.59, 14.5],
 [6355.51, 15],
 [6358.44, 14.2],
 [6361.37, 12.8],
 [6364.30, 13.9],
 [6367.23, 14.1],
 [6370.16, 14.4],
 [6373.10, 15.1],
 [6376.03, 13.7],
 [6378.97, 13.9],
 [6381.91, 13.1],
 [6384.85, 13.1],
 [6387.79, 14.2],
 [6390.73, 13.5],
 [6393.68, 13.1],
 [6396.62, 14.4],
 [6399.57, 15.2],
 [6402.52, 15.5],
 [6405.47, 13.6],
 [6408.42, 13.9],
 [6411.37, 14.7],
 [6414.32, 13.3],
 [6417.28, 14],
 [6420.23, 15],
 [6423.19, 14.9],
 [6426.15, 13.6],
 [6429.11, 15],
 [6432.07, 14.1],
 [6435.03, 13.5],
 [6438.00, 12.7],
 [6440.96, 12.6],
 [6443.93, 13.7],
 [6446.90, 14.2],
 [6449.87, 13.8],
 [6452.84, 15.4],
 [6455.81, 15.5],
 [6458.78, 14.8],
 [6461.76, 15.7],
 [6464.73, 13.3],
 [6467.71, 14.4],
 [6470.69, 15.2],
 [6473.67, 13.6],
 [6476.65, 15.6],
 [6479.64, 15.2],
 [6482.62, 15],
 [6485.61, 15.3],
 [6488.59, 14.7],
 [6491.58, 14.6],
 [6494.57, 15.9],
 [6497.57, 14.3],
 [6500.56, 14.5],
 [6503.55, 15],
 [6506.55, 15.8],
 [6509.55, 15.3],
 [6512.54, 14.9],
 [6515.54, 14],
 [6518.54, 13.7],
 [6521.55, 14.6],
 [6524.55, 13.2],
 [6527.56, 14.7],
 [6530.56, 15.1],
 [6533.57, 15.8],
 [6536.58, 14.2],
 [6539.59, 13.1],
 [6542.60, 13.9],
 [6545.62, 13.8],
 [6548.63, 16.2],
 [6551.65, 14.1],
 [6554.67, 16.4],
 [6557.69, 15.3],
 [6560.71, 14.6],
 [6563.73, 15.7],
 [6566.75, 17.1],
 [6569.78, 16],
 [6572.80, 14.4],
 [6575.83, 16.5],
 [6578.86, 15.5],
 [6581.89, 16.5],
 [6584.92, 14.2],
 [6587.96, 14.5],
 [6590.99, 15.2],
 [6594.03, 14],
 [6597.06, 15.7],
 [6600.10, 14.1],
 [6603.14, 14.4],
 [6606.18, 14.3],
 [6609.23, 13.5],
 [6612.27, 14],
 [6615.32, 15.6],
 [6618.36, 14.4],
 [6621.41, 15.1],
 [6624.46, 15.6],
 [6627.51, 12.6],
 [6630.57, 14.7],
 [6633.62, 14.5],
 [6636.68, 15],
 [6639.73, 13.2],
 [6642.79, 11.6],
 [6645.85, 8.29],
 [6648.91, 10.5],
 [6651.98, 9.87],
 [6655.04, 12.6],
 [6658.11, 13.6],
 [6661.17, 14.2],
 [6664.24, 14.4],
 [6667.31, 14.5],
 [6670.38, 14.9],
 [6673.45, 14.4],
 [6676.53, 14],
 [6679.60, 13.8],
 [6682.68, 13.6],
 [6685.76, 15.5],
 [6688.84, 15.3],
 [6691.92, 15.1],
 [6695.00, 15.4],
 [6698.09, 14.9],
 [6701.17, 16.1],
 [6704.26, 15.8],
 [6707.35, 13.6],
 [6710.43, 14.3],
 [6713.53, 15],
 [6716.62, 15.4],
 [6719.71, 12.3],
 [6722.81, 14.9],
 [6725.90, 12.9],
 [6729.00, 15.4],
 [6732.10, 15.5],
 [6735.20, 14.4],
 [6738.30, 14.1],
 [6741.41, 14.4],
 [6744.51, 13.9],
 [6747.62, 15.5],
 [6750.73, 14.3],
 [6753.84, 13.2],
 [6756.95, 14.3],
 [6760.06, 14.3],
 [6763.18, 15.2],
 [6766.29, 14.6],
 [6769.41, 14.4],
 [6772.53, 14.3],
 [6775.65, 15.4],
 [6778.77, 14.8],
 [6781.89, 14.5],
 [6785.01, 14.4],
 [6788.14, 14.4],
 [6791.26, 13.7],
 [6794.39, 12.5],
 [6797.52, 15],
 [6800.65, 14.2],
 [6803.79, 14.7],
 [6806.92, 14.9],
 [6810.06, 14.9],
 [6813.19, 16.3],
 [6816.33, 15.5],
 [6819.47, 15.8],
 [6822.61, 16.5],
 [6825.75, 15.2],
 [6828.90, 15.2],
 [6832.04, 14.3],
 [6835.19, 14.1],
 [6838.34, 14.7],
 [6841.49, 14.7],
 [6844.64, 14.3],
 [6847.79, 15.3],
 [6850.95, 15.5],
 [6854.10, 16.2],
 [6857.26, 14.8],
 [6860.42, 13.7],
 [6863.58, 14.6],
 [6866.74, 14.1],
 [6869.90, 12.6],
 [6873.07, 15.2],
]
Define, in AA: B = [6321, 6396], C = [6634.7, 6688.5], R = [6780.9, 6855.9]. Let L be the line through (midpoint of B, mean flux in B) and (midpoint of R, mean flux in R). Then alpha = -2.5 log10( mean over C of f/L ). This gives 0.100 mag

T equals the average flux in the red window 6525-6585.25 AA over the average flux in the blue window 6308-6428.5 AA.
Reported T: 1.09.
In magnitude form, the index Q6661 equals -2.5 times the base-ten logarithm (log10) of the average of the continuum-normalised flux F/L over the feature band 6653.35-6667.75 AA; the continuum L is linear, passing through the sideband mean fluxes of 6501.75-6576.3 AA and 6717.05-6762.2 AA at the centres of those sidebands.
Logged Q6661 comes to 0.058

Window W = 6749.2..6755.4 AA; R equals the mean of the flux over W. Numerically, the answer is 13.7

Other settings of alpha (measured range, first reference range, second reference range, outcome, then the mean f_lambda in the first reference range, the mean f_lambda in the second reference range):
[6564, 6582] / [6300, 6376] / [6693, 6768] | -0.121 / 13.8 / 14.6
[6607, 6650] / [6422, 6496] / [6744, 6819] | 0.079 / 14.5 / 14.6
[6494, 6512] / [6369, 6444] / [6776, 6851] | -0.066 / 14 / 14.8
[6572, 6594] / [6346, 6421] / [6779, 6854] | -0.059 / 14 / 14.8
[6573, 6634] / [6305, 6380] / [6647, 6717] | -0.051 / 13.8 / 14.2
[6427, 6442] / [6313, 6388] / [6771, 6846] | 0.028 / 13.8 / 14.8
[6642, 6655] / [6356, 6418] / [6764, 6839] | 0.374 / 14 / 14.8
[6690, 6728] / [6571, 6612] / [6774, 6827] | 0.013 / 14.8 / 14.9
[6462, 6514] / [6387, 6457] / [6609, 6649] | -0.070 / 14.1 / 13.6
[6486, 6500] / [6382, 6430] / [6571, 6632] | -0.035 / 14.1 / 14.7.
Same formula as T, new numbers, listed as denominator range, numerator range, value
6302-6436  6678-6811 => 1.04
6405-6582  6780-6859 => 1.01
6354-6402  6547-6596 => 1.10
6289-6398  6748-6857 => 1.07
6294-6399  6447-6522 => 1.07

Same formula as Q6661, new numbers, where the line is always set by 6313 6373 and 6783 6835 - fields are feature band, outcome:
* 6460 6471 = -0.04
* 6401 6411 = -0.03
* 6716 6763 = 0.03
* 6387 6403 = -0.02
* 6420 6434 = -0.03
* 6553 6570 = -0.11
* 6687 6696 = -0.05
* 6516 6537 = -0.02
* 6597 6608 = -0.01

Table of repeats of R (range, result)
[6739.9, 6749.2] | 14.6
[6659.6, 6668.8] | 14.4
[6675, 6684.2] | 13.8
